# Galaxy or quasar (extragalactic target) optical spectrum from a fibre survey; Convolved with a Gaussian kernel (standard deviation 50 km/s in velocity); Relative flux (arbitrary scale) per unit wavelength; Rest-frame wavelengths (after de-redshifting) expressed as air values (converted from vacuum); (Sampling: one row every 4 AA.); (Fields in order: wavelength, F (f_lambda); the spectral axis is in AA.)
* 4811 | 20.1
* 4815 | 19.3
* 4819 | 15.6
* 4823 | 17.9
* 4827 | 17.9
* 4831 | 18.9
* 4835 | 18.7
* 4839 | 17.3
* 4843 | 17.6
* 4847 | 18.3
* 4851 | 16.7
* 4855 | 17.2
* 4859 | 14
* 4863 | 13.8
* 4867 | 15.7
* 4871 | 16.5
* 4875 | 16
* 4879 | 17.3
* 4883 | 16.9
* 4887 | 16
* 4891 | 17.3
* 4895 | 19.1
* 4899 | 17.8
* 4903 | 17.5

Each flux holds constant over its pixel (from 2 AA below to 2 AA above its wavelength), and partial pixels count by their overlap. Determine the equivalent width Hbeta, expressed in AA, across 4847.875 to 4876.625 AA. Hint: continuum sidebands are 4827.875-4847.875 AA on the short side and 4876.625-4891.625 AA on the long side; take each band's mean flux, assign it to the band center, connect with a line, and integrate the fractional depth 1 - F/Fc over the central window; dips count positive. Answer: 2.7 AA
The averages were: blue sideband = 18.1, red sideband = 16.8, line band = 15.8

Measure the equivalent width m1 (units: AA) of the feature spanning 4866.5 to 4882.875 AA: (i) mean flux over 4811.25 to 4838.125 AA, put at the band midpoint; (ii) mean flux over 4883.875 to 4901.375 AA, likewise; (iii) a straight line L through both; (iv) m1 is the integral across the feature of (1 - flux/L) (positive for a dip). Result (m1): 1.1 AA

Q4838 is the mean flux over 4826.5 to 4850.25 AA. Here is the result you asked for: 18.1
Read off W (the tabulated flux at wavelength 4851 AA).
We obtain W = 16.7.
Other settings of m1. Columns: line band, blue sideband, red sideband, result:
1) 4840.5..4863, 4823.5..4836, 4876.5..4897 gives 1.85 AA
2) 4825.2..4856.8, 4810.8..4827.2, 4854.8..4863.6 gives -3.19 AA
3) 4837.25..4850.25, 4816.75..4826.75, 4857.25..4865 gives -2.03 AA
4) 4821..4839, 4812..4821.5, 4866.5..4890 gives -0.78 AA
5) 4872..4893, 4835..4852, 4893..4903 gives 1.63 AA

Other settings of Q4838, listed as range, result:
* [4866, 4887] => 16.5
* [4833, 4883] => 16.6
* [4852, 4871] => 15.4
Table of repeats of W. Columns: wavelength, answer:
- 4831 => 18.9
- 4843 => 17.6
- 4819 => 15.6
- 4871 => 16.5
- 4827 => 17.9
